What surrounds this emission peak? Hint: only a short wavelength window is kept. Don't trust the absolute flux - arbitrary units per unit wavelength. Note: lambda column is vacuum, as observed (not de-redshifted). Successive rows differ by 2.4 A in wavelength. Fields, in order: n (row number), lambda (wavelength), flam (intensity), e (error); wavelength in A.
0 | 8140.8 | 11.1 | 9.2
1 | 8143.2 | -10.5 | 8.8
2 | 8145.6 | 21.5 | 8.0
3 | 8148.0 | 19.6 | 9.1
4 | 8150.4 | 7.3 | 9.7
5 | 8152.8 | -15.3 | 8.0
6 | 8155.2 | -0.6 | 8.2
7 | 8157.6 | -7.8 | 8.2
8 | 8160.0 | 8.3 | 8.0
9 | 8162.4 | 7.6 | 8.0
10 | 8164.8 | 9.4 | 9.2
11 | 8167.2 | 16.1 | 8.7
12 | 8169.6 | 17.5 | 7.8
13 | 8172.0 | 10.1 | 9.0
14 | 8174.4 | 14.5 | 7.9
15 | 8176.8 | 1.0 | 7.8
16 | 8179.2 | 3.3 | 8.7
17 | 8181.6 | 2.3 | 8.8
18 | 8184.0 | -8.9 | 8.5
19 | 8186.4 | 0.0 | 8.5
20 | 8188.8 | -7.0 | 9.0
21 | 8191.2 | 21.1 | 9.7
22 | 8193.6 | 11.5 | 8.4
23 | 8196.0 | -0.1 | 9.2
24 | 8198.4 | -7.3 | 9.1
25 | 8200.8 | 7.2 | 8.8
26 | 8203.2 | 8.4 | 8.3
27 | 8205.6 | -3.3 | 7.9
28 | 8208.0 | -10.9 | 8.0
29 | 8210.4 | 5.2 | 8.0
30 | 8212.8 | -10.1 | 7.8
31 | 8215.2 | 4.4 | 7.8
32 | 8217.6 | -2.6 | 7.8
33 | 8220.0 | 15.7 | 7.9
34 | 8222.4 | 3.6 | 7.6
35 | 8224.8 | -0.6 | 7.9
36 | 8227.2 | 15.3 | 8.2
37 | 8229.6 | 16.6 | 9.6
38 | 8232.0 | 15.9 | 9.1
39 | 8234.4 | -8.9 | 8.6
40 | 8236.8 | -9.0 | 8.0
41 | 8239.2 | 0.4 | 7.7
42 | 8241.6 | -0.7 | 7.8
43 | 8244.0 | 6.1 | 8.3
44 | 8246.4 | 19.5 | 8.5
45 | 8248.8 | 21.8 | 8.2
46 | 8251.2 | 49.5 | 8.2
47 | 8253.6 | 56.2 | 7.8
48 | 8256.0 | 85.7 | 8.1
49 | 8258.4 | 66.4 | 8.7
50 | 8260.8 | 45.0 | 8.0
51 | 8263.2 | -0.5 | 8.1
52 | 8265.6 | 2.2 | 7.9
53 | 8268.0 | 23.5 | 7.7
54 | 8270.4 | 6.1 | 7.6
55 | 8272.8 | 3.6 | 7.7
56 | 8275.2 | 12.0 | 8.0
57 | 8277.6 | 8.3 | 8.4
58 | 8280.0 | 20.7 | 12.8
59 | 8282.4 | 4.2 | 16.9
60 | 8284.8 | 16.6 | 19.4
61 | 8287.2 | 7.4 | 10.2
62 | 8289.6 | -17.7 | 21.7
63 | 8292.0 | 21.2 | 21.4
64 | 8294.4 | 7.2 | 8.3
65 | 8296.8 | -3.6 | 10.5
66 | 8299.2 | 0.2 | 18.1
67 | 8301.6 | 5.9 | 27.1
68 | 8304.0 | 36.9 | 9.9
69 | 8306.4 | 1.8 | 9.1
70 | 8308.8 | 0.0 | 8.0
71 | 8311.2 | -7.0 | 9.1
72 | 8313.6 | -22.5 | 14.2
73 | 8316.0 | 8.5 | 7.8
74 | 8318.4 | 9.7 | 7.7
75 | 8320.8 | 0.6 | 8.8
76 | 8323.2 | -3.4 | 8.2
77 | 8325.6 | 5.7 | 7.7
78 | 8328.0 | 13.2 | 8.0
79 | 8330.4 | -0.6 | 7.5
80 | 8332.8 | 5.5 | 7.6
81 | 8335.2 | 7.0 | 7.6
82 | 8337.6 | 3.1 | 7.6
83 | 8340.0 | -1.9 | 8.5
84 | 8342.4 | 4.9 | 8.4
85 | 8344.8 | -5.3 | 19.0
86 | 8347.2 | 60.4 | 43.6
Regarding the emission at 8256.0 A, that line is [O II]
